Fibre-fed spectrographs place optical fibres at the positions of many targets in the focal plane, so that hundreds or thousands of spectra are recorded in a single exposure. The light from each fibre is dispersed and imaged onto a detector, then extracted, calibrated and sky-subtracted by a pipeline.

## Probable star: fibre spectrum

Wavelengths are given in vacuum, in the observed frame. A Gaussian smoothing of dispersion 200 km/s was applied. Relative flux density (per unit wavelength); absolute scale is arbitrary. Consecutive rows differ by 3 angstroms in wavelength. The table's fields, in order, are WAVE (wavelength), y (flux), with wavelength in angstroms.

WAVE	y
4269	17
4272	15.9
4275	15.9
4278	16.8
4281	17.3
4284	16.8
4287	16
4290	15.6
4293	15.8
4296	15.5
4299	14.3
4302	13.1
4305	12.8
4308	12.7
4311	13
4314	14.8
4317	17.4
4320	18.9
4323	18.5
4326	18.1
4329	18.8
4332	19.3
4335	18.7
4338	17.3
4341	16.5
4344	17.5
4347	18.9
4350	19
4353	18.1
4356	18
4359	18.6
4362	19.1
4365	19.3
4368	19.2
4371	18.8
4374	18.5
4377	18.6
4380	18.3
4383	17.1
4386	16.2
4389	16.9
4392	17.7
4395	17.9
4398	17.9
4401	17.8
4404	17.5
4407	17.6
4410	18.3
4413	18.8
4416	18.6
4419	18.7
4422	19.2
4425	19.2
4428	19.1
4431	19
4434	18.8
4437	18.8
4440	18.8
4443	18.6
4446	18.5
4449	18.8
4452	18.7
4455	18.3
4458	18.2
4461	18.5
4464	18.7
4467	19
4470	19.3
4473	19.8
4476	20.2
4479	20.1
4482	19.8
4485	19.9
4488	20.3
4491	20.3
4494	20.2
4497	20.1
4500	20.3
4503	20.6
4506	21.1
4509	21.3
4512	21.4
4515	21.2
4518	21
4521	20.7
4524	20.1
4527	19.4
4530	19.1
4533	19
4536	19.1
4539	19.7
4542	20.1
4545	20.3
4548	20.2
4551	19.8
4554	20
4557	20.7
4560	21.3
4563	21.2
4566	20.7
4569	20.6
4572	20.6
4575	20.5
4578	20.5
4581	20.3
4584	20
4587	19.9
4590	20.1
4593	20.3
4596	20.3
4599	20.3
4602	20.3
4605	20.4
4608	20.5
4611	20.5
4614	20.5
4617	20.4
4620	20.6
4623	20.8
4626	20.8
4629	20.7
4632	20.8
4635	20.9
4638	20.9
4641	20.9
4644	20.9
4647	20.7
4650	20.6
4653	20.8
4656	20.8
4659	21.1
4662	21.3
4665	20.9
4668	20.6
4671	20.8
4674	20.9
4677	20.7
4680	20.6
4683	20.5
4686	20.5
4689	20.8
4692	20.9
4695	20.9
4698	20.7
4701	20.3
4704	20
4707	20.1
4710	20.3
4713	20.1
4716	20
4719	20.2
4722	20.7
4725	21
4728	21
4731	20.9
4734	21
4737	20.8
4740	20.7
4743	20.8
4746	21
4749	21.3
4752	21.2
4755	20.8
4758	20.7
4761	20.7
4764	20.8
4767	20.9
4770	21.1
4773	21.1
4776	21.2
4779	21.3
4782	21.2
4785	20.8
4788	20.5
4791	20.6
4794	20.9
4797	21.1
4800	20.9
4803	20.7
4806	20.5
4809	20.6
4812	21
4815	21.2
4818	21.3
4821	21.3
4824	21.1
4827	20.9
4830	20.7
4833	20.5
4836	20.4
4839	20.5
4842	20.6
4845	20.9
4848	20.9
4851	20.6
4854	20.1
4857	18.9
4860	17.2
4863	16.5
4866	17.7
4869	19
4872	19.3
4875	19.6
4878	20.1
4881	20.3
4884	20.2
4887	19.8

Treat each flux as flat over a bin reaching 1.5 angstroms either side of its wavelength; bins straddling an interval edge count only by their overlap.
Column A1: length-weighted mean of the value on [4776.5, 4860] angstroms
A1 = 20.7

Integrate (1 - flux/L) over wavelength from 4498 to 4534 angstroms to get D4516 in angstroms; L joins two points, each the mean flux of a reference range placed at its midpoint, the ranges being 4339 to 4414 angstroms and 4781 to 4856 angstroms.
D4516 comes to -2.9 angstroms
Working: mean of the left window 18.1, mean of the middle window 20.4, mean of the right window 20.8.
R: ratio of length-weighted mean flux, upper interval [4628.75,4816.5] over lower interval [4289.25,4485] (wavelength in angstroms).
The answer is 1.2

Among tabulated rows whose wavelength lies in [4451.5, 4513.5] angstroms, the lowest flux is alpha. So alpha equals 18.2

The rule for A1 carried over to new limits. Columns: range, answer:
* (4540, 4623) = 20.4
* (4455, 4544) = 19.9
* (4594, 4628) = 20.5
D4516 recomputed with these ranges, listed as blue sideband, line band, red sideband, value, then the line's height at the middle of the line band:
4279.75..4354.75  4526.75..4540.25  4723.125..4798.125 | -0.38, 18.7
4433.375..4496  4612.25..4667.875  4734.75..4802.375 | -1.61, 20.2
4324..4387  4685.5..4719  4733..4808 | 0.11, 20.5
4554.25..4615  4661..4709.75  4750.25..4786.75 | 0.25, 20.7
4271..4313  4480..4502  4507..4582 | -1.03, 19.2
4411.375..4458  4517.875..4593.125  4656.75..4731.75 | -2.09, 19.6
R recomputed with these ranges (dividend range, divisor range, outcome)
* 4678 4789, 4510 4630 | 1.02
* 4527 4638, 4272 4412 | 1.18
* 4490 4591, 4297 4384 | 1.17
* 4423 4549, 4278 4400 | 1.14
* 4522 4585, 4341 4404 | 1.11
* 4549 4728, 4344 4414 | 1.13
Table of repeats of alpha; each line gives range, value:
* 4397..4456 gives 17.5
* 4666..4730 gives 20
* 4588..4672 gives 20.1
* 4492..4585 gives 19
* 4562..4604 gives 19.9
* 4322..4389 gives 16.2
